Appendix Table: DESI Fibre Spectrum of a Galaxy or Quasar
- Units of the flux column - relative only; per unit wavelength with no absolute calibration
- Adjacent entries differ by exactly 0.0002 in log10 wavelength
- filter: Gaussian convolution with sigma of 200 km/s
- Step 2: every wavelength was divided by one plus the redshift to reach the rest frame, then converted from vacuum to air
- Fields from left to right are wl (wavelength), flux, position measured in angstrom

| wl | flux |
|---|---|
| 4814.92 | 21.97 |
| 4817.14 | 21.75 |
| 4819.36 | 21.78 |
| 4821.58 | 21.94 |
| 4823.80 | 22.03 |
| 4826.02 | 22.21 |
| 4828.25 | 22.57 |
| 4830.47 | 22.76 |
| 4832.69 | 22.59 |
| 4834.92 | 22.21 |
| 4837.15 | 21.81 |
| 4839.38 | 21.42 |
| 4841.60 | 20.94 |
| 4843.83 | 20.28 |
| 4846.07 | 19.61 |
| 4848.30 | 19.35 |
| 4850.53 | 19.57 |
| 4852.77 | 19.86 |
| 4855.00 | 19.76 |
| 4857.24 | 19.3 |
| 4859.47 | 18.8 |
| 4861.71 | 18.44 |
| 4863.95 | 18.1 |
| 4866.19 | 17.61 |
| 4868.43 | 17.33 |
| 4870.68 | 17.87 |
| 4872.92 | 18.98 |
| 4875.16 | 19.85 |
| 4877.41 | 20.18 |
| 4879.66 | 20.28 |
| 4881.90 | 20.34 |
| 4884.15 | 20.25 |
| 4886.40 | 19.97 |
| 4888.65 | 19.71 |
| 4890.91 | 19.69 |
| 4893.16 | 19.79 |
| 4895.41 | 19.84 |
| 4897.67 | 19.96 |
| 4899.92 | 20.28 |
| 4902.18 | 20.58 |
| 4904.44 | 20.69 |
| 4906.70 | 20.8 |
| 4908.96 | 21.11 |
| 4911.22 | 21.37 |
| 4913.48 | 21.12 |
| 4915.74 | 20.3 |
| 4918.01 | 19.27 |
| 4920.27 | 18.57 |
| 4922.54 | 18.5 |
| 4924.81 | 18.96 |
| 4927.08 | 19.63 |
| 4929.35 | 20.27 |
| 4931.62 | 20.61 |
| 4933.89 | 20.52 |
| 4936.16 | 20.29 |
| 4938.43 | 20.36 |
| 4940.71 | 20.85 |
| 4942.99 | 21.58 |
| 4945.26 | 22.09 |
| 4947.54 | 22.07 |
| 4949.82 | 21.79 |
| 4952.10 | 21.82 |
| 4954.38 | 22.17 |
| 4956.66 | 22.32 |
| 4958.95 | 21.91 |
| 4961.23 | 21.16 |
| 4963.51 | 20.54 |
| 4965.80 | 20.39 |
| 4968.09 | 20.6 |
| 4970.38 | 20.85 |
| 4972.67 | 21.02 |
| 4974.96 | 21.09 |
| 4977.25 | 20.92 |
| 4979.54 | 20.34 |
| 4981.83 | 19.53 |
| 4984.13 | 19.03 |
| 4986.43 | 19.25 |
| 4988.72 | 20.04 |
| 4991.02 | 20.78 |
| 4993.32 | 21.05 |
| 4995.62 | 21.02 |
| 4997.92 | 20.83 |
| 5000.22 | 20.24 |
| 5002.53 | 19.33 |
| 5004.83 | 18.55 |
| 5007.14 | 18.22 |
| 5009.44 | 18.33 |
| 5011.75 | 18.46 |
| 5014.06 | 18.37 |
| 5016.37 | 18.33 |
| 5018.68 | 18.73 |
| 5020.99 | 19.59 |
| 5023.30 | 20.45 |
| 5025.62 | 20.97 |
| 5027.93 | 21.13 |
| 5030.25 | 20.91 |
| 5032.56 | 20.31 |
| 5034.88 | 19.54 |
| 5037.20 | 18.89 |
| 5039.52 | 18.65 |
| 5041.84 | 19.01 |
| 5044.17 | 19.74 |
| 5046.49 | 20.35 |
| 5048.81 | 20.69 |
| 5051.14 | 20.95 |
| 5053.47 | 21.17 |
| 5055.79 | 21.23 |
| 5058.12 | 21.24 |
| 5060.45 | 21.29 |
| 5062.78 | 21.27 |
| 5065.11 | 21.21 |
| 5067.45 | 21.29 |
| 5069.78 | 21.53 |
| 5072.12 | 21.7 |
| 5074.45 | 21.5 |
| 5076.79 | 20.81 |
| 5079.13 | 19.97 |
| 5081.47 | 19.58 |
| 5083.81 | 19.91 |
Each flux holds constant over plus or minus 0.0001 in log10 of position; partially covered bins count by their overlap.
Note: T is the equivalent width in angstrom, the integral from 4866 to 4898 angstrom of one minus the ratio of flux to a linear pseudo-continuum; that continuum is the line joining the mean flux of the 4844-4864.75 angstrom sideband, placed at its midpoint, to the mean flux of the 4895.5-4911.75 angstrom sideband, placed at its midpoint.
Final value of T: 0.85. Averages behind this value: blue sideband 19.3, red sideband 20.6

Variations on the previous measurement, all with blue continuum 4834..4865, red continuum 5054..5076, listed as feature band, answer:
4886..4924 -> 0.4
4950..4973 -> -0.7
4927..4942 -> 0.1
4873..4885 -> 0.0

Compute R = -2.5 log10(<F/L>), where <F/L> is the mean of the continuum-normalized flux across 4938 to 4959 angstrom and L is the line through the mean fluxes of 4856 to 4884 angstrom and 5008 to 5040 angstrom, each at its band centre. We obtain -0.13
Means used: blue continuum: 19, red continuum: 19.5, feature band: 21.7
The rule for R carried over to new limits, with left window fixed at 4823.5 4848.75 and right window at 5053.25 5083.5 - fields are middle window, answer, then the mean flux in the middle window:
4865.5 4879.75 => 0.14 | 18.8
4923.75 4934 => 0.07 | 20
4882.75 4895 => 0.08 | 19.9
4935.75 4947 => 0.01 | 21.1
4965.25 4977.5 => 0.02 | 20.8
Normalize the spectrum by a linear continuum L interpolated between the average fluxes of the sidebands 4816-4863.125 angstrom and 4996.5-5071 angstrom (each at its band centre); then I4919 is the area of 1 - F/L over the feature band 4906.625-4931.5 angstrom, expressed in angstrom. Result 0.7 angstrom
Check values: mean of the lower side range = 20.9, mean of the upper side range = 20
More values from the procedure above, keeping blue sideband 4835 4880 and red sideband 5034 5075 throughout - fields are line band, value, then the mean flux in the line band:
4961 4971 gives -0.3 angstrom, 20.7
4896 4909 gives -0.5 angstrom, 20.5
